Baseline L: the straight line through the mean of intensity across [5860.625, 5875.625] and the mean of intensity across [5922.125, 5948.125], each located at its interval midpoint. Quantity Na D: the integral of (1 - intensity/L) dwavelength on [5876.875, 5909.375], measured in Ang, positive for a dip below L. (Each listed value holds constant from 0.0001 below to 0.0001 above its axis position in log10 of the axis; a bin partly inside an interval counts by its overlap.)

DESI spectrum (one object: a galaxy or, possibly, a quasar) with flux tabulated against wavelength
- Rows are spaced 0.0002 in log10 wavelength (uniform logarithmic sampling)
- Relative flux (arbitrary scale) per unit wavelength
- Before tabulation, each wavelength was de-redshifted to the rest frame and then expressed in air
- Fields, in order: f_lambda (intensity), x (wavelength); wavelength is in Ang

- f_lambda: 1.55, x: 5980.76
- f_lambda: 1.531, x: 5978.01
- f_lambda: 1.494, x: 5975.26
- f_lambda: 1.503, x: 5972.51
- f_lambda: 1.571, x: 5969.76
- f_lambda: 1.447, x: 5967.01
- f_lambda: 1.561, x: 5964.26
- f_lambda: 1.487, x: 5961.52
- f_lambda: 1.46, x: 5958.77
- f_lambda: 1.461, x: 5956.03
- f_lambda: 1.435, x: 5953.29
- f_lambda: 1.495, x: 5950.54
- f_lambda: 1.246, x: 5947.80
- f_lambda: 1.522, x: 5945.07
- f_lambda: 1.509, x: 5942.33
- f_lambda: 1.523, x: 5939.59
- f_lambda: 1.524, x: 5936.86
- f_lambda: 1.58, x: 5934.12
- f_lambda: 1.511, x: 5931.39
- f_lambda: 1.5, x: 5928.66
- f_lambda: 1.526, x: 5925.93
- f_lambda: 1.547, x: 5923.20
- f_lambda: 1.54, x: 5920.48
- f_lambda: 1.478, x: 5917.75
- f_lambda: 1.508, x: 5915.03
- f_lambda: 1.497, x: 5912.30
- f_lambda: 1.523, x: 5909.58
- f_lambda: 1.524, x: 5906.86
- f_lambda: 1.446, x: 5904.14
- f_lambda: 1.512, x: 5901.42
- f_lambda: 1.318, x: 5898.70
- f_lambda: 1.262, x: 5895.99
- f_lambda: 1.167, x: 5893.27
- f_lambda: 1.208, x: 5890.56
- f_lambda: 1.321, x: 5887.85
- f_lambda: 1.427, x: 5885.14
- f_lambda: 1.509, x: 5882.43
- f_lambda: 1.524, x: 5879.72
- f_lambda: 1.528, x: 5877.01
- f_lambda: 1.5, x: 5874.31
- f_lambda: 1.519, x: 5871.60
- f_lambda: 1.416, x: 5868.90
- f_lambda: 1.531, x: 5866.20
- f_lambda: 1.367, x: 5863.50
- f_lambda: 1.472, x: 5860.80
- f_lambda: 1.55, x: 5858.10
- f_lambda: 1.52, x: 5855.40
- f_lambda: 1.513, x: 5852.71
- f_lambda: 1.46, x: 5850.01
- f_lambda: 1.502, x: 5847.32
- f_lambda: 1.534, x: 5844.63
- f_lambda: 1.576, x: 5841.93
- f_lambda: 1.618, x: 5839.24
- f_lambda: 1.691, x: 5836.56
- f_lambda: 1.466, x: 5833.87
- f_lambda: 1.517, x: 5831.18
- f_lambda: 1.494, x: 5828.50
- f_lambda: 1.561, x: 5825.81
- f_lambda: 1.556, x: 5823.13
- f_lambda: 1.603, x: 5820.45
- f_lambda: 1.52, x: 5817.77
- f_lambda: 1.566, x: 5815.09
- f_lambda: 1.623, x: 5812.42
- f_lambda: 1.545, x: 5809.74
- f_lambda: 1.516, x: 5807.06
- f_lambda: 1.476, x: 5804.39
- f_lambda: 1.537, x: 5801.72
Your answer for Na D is 1.9 Ang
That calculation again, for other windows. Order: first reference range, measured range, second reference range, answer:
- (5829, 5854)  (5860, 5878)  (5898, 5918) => 0.5 Ang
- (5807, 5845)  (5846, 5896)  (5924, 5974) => 3.1 Ang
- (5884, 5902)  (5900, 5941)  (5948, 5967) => -4.2 Ang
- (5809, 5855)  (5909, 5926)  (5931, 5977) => -0.1 Ang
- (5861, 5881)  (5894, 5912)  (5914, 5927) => 1.0 Ang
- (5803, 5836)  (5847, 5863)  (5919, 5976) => 0.3 Ang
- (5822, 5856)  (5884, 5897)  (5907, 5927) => 2.1 Ang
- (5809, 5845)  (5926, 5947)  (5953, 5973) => -0.1 Ang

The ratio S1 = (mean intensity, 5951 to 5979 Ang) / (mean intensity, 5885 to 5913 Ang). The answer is 1.1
